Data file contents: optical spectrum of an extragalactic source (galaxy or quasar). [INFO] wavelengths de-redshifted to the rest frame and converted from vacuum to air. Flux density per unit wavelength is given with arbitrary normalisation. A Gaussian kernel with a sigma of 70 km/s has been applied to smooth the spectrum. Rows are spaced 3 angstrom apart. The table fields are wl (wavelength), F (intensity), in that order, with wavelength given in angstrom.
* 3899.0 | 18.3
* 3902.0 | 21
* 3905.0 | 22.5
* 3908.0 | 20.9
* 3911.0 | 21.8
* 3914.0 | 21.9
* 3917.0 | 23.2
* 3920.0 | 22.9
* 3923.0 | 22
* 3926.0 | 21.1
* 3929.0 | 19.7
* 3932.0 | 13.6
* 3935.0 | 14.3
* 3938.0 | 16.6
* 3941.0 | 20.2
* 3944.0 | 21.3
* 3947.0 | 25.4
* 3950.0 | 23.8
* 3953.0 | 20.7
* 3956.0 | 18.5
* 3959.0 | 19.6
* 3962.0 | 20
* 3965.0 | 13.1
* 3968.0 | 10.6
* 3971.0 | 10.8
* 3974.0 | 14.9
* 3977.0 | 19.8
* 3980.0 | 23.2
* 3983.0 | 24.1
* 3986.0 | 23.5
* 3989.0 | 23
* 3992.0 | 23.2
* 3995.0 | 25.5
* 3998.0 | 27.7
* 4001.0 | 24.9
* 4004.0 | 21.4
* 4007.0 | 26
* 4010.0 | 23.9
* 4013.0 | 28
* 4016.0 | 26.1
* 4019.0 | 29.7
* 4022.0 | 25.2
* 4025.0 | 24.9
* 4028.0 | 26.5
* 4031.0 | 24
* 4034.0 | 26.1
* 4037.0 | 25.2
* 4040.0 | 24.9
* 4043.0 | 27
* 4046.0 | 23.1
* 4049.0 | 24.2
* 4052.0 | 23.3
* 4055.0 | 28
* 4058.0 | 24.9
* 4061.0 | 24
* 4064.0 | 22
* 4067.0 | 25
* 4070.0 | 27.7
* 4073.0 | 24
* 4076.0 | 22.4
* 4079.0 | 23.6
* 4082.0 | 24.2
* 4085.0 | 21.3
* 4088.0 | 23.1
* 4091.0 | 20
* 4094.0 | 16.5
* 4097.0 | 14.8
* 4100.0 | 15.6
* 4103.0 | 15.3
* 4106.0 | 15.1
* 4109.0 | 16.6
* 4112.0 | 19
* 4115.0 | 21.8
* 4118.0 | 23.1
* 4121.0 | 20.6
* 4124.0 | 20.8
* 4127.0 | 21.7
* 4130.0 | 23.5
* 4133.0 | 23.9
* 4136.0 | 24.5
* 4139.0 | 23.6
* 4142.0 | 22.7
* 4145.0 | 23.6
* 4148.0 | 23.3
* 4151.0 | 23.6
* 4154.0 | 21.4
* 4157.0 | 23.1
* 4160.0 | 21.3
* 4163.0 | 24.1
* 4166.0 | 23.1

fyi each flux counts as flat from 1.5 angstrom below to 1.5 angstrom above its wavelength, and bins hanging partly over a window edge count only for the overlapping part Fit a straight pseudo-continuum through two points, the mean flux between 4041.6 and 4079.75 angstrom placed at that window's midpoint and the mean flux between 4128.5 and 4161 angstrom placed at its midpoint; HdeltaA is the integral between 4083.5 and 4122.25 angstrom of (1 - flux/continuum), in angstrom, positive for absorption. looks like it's 8.4 angstrom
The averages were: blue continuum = 24.6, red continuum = 23.2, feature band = 18.7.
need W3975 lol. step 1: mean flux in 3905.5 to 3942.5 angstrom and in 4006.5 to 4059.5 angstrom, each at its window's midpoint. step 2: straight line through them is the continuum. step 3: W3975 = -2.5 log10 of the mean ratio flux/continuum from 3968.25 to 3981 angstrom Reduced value 0.36 mag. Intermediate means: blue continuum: 19.9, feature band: 16.3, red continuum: 25.6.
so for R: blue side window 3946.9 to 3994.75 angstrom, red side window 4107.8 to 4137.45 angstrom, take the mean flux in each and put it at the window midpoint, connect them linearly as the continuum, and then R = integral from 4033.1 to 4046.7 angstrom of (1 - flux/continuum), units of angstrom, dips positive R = -3.2 angstrom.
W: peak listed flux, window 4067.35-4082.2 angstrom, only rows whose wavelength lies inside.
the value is 27.7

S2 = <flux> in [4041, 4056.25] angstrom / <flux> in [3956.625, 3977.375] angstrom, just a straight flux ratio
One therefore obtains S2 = 1.62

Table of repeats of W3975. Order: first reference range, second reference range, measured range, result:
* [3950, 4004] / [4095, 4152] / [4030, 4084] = -0.200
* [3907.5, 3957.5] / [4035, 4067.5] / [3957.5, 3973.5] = 0.409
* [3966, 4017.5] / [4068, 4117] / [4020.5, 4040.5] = -0.185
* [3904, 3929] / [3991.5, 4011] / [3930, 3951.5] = 0.177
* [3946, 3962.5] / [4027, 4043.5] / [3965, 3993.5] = 0.198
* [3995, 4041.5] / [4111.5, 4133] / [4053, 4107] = 0.088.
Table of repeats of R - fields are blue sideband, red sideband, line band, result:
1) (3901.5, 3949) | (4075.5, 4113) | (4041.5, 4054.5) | -3.55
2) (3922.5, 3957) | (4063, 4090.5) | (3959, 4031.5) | -3.54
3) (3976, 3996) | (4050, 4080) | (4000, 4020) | -1.72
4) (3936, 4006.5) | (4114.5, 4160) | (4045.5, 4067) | -2.64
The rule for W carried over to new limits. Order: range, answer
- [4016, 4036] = 29.7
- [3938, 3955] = 25.4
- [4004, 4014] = 28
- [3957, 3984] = 24.1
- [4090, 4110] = 20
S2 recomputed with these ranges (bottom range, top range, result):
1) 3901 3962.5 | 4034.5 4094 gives 1.17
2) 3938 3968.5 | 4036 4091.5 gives 1.24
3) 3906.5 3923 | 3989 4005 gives 1.11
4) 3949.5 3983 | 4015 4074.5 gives 1.42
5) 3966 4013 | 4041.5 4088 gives 1.12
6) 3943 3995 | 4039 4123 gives 1.10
